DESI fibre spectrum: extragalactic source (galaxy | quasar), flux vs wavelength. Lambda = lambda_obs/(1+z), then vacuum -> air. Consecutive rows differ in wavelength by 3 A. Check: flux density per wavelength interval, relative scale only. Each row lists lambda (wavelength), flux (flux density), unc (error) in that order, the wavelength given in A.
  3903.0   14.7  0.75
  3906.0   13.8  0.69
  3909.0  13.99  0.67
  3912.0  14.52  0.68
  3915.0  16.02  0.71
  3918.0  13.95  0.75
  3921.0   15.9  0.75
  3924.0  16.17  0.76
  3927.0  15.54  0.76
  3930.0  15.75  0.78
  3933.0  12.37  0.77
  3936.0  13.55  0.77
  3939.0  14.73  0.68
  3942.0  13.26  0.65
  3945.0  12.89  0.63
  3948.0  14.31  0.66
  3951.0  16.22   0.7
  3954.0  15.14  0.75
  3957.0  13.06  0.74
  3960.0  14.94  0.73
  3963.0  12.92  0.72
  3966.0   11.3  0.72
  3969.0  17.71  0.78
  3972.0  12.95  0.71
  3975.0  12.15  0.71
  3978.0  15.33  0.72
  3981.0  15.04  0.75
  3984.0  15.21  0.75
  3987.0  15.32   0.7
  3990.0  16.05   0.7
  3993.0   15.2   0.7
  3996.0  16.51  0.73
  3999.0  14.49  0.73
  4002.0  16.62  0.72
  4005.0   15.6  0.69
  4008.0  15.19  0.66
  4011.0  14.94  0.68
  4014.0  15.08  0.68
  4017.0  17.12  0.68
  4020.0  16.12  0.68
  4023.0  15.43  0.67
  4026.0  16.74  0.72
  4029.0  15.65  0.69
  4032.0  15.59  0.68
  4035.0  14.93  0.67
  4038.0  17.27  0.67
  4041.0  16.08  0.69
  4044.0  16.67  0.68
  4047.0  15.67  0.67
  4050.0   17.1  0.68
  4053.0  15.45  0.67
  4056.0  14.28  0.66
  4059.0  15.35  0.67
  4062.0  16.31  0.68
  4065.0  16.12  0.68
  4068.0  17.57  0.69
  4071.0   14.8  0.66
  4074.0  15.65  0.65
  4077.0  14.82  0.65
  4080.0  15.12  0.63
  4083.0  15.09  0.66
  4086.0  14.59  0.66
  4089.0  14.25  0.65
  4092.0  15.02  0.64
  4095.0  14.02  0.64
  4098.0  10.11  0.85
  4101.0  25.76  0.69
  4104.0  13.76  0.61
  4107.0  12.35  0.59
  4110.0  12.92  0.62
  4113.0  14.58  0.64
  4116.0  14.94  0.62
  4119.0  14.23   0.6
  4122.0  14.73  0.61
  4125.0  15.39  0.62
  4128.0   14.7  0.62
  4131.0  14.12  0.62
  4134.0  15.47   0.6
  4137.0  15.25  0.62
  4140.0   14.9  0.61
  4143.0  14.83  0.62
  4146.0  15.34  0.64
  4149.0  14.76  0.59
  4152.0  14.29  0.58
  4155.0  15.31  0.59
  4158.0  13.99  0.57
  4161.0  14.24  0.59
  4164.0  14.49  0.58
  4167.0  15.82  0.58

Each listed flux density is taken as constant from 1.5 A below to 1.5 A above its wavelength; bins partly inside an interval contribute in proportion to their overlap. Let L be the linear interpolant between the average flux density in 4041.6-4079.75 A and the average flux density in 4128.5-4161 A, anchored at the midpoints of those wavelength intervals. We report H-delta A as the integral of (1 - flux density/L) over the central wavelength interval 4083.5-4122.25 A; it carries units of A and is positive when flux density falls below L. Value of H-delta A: 1.45 A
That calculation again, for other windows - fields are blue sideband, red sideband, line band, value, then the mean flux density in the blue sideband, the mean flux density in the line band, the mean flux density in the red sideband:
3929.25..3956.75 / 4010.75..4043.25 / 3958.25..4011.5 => 0.75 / 14.2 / 14.8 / 16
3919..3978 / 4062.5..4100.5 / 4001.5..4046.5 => -3.58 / 14.3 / 15.9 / 15.1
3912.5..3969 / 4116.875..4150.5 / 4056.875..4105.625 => -2.43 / 14.4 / 15.5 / 14.9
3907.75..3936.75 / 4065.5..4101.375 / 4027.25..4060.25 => -1.48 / 14.8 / 15.8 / 15.3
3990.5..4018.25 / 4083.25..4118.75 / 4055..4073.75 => -0.85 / 15.6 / 15.8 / 14.7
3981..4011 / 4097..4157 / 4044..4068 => -1.07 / 15.5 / 15.9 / 14.9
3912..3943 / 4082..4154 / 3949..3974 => 0.87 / 14.7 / 14.2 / 14.8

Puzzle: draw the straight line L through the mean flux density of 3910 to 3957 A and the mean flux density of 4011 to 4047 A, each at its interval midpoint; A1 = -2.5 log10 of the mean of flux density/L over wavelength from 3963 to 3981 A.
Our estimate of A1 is 0.10 mag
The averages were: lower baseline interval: 14.6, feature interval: 13.9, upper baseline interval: 16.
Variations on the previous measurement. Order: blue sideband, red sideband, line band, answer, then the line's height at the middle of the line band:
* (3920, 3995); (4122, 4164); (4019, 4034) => -0.088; 14.6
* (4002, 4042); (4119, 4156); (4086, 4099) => 0.124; 15.3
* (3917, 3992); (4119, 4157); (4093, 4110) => -0.014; 14.8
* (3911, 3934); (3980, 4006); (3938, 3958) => 0.075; 15.3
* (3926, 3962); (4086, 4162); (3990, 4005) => -0.094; 14.4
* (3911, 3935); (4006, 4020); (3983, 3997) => -0.011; 15.5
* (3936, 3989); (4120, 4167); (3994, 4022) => -0.096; 14.4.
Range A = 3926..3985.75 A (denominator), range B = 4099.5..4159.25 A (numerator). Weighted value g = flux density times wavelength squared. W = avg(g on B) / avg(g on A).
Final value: 1.16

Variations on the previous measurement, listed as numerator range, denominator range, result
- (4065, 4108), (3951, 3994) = 1.11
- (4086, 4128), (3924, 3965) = 1.12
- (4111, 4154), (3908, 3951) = 1.12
